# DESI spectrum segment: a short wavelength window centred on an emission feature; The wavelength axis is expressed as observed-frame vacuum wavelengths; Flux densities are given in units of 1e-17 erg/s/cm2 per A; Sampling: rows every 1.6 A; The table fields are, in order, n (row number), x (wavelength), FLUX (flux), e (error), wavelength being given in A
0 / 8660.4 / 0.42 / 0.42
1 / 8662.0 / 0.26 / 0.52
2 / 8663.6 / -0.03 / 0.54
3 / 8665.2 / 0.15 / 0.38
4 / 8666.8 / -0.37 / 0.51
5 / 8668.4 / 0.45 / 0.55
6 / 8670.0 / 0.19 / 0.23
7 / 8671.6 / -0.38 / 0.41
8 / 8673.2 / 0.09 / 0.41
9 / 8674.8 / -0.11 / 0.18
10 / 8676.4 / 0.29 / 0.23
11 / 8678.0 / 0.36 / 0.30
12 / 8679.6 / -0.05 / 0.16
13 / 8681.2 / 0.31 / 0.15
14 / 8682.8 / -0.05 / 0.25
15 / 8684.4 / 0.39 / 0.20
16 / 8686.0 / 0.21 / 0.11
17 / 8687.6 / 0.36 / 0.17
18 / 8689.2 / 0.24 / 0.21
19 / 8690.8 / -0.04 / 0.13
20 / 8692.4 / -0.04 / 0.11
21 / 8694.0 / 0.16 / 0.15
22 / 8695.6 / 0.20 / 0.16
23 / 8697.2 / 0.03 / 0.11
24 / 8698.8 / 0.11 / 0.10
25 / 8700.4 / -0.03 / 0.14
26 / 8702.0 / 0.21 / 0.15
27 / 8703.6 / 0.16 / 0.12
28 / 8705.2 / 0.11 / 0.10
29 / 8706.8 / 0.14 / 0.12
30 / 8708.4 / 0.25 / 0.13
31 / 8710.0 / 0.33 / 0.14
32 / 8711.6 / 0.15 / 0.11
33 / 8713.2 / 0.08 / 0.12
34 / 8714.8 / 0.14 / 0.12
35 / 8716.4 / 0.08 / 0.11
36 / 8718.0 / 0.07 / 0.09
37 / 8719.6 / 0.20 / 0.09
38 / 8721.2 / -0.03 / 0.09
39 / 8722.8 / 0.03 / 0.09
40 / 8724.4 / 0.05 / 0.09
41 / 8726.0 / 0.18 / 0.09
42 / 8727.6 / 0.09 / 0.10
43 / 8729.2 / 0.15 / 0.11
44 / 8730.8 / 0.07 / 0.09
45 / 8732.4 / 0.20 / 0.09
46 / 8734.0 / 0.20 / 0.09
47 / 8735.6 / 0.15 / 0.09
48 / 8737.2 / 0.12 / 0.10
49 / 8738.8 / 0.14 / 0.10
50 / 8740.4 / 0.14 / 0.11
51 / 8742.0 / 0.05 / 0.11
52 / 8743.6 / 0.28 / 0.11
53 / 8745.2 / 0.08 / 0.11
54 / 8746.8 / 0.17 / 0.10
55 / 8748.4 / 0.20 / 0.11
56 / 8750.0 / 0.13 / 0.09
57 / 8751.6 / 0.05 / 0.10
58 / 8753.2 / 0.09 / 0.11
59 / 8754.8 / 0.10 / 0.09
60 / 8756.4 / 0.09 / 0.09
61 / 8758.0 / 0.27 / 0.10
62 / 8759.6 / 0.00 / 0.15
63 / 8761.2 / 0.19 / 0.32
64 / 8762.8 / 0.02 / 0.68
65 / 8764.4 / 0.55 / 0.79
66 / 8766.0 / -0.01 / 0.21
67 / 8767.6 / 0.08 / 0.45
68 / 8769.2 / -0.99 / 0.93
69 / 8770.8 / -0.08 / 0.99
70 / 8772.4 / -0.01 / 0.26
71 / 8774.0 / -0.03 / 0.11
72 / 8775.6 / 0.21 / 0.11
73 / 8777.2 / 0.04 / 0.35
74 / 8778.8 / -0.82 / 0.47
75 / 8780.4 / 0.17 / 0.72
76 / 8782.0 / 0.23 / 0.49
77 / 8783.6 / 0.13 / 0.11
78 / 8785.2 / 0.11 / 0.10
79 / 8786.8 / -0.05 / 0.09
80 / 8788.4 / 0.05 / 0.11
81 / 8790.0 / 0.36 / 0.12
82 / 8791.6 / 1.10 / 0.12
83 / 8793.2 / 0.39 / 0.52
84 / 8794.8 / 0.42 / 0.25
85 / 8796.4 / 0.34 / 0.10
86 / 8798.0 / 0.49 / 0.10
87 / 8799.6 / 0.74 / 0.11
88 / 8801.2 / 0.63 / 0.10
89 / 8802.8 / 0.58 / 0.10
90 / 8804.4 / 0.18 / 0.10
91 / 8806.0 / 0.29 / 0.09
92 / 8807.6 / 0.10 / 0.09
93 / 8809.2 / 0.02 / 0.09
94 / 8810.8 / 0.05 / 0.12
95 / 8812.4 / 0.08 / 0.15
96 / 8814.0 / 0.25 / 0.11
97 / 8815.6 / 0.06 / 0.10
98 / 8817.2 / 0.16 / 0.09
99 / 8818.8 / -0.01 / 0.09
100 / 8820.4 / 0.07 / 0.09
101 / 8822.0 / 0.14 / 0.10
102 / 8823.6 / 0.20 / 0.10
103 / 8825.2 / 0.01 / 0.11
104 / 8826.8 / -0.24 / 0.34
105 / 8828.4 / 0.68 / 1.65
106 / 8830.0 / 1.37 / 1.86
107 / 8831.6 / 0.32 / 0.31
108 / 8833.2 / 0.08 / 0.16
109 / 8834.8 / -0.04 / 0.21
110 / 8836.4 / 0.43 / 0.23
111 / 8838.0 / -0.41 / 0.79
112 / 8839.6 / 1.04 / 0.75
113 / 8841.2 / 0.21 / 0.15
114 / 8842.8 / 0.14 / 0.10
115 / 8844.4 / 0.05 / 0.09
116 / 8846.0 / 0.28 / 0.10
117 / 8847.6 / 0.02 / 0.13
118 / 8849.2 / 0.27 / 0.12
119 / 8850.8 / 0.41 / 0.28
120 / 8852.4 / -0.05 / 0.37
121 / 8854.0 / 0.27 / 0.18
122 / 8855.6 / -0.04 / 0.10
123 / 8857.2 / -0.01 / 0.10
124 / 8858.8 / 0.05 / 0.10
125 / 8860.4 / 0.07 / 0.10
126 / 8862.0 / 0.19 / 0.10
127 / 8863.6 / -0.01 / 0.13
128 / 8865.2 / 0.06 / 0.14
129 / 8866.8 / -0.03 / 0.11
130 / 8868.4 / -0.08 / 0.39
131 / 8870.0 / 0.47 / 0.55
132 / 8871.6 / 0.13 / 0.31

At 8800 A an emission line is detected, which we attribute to H-gamma 4340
